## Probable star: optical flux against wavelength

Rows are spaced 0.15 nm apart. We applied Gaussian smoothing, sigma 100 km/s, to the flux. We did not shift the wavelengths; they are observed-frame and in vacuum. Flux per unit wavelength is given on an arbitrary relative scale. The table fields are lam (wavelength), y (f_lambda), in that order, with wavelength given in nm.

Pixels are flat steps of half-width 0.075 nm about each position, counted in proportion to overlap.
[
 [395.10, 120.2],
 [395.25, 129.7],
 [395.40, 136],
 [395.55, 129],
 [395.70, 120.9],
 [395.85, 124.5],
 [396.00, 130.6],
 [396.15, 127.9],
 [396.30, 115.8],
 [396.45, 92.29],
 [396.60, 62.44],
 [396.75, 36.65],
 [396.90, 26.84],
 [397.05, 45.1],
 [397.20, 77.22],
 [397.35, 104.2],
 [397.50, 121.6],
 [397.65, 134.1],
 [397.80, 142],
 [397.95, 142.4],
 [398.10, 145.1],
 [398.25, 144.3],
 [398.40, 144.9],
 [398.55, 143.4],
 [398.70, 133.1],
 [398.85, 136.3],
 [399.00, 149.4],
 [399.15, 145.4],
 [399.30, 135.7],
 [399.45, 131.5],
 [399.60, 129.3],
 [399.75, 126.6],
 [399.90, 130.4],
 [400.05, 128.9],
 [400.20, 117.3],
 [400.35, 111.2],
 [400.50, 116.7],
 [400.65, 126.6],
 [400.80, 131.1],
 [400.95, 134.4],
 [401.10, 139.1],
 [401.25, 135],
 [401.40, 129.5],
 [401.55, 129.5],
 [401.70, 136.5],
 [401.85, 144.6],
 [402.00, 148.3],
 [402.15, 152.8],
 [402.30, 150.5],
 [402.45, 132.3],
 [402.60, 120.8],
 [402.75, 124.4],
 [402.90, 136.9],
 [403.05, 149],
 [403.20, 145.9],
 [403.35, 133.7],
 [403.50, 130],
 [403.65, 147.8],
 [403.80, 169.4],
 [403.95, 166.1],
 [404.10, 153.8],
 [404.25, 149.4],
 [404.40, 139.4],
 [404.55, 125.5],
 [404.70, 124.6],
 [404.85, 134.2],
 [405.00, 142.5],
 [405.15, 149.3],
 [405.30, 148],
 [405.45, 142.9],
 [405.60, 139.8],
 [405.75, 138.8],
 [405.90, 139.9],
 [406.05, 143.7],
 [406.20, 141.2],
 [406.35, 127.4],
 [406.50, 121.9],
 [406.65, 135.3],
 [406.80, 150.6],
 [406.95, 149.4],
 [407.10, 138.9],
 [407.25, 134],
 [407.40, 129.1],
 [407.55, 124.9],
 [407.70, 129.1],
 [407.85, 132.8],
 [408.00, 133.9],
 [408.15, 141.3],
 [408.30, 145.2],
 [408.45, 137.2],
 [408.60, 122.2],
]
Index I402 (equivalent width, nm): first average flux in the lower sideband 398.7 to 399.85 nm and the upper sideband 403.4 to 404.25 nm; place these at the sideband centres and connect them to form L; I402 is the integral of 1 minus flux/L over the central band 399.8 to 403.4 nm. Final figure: 0.27 nm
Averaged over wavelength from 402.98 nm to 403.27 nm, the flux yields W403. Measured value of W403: 147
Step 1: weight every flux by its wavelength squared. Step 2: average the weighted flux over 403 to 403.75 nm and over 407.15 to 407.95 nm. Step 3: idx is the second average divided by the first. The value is 0.9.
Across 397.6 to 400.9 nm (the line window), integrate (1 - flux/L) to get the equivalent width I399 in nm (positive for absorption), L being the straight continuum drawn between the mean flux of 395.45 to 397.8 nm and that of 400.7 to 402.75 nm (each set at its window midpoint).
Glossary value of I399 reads -0.47 nm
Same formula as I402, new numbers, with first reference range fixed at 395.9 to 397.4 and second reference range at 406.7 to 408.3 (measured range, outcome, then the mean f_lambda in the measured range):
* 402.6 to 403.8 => -0.248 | 139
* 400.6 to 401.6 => -0.266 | 132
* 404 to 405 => -0.142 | 139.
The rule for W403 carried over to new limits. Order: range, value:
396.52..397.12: 43.2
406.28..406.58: 125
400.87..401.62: 134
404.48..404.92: 128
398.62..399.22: 141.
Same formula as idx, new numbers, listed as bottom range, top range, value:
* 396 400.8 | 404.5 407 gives 1.22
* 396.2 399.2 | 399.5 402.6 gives 1.20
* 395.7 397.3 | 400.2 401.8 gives 1.53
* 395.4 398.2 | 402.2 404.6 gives 1.39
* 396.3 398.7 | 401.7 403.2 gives 1.36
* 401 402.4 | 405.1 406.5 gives 1.02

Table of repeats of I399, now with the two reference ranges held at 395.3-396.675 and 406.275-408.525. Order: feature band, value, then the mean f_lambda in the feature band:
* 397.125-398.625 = -0.14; 130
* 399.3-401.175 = -0.06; 127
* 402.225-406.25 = -0.36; 141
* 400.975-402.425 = -0.17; 140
